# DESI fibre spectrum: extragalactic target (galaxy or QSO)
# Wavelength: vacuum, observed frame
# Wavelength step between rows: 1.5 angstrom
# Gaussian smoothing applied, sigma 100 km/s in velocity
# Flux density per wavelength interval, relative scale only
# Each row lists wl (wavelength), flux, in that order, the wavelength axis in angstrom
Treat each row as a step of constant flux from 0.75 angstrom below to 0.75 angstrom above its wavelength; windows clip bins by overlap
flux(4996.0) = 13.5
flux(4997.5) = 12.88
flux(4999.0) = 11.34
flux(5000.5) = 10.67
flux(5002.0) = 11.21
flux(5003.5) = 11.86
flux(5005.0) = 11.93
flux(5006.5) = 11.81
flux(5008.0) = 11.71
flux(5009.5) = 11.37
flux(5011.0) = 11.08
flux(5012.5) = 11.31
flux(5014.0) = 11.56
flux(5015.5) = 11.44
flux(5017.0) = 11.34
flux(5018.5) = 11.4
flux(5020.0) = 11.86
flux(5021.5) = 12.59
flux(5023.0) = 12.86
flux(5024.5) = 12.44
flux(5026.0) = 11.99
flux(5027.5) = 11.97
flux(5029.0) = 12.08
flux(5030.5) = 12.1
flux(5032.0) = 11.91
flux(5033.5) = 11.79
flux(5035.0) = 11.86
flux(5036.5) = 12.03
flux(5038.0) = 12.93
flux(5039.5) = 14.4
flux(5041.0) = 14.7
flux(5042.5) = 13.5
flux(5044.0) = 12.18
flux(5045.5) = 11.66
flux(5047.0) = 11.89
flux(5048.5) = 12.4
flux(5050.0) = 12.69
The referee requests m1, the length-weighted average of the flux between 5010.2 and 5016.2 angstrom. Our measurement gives 11.3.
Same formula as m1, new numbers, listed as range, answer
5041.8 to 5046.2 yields 12.4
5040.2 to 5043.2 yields 14.1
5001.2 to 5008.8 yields 11.7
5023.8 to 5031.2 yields 12.1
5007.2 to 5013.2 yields 11.4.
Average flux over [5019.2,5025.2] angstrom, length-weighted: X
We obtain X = 12.4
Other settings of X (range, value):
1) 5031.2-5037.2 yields 11.9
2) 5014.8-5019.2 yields 11.4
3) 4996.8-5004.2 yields 11.6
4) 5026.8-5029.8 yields 12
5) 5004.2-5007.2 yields 11.9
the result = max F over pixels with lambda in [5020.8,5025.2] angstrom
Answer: 12.86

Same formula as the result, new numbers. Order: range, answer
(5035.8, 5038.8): 12.93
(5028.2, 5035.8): 12.1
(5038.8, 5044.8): 14.7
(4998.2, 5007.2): 11.93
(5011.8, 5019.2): 11.56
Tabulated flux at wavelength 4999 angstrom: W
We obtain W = 11.34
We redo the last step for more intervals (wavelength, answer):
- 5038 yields 12.93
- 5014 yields 11.56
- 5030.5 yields 12.1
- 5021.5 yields 12.59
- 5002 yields 11.21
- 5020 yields 11.86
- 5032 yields 11.91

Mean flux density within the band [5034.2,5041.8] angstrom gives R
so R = 13.2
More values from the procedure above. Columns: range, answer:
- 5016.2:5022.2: 11.8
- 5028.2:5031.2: 12.1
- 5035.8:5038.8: 12.5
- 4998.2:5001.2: 11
